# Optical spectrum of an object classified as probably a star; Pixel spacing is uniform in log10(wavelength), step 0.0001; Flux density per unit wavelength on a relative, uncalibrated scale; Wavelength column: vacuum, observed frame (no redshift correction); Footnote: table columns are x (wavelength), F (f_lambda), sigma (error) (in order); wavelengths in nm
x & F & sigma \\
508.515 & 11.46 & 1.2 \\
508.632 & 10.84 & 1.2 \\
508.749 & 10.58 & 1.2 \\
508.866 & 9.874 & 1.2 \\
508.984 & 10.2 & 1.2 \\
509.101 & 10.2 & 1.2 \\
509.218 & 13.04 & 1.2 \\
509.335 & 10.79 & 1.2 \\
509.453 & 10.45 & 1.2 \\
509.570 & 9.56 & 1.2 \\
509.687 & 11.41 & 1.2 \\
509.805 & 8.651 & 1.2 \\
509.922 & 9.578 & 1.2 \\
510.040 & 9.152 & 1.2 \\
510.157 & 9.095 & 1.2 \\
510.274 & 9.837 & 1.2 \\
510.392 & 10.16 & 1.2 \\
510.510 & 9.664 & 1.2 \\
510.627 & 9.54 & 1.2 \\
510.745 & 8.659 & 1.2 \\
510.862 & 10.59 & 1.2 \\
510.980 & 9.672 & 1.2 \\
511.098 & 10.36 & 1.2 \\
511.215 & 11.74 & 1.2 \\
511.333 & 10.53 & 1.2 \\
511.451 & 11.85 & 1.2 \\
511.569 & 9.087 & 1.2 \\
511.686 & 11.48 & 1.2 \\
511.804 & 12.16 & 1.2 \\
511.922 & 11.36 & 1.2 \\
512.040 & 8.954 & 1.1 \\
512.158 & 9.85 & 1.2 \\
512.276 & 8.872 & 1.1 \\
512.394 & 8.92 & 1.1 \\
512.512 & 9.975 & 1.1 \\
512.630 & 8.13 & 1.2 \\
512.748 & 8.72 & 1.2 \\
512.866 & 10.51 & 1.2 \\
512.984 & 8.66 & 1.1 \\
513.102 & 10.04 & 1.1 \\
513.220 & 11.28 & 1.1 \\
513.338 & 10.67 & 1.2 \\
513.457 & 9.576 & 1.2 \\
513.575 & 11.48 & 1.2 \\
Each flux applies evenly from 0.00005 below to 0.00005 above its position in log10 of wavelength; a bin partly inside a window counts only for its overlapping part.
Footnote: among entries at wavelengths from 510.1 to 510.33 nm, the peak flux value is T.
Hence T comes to 9.837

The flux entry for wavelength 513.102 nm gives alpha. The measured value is 10.04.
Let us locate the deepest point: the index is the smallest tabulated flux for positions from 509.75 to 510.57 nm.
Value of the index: 8.651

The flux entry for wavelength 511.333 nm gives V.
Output 10.53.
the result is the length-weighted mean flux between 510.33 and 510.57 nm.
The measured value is 9.89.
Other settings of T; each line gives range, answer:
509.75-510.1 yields 9.578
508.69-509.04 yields 10.58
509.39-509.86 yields 11.41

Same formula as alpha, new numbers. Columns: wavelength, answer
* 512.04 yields 8.954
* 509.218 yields 13.04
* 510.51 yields 9.664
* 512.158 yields 9.85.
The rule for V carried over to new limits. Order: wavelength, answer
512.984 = 8.66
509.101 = 10.2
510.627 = 9.54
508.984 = 10.2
